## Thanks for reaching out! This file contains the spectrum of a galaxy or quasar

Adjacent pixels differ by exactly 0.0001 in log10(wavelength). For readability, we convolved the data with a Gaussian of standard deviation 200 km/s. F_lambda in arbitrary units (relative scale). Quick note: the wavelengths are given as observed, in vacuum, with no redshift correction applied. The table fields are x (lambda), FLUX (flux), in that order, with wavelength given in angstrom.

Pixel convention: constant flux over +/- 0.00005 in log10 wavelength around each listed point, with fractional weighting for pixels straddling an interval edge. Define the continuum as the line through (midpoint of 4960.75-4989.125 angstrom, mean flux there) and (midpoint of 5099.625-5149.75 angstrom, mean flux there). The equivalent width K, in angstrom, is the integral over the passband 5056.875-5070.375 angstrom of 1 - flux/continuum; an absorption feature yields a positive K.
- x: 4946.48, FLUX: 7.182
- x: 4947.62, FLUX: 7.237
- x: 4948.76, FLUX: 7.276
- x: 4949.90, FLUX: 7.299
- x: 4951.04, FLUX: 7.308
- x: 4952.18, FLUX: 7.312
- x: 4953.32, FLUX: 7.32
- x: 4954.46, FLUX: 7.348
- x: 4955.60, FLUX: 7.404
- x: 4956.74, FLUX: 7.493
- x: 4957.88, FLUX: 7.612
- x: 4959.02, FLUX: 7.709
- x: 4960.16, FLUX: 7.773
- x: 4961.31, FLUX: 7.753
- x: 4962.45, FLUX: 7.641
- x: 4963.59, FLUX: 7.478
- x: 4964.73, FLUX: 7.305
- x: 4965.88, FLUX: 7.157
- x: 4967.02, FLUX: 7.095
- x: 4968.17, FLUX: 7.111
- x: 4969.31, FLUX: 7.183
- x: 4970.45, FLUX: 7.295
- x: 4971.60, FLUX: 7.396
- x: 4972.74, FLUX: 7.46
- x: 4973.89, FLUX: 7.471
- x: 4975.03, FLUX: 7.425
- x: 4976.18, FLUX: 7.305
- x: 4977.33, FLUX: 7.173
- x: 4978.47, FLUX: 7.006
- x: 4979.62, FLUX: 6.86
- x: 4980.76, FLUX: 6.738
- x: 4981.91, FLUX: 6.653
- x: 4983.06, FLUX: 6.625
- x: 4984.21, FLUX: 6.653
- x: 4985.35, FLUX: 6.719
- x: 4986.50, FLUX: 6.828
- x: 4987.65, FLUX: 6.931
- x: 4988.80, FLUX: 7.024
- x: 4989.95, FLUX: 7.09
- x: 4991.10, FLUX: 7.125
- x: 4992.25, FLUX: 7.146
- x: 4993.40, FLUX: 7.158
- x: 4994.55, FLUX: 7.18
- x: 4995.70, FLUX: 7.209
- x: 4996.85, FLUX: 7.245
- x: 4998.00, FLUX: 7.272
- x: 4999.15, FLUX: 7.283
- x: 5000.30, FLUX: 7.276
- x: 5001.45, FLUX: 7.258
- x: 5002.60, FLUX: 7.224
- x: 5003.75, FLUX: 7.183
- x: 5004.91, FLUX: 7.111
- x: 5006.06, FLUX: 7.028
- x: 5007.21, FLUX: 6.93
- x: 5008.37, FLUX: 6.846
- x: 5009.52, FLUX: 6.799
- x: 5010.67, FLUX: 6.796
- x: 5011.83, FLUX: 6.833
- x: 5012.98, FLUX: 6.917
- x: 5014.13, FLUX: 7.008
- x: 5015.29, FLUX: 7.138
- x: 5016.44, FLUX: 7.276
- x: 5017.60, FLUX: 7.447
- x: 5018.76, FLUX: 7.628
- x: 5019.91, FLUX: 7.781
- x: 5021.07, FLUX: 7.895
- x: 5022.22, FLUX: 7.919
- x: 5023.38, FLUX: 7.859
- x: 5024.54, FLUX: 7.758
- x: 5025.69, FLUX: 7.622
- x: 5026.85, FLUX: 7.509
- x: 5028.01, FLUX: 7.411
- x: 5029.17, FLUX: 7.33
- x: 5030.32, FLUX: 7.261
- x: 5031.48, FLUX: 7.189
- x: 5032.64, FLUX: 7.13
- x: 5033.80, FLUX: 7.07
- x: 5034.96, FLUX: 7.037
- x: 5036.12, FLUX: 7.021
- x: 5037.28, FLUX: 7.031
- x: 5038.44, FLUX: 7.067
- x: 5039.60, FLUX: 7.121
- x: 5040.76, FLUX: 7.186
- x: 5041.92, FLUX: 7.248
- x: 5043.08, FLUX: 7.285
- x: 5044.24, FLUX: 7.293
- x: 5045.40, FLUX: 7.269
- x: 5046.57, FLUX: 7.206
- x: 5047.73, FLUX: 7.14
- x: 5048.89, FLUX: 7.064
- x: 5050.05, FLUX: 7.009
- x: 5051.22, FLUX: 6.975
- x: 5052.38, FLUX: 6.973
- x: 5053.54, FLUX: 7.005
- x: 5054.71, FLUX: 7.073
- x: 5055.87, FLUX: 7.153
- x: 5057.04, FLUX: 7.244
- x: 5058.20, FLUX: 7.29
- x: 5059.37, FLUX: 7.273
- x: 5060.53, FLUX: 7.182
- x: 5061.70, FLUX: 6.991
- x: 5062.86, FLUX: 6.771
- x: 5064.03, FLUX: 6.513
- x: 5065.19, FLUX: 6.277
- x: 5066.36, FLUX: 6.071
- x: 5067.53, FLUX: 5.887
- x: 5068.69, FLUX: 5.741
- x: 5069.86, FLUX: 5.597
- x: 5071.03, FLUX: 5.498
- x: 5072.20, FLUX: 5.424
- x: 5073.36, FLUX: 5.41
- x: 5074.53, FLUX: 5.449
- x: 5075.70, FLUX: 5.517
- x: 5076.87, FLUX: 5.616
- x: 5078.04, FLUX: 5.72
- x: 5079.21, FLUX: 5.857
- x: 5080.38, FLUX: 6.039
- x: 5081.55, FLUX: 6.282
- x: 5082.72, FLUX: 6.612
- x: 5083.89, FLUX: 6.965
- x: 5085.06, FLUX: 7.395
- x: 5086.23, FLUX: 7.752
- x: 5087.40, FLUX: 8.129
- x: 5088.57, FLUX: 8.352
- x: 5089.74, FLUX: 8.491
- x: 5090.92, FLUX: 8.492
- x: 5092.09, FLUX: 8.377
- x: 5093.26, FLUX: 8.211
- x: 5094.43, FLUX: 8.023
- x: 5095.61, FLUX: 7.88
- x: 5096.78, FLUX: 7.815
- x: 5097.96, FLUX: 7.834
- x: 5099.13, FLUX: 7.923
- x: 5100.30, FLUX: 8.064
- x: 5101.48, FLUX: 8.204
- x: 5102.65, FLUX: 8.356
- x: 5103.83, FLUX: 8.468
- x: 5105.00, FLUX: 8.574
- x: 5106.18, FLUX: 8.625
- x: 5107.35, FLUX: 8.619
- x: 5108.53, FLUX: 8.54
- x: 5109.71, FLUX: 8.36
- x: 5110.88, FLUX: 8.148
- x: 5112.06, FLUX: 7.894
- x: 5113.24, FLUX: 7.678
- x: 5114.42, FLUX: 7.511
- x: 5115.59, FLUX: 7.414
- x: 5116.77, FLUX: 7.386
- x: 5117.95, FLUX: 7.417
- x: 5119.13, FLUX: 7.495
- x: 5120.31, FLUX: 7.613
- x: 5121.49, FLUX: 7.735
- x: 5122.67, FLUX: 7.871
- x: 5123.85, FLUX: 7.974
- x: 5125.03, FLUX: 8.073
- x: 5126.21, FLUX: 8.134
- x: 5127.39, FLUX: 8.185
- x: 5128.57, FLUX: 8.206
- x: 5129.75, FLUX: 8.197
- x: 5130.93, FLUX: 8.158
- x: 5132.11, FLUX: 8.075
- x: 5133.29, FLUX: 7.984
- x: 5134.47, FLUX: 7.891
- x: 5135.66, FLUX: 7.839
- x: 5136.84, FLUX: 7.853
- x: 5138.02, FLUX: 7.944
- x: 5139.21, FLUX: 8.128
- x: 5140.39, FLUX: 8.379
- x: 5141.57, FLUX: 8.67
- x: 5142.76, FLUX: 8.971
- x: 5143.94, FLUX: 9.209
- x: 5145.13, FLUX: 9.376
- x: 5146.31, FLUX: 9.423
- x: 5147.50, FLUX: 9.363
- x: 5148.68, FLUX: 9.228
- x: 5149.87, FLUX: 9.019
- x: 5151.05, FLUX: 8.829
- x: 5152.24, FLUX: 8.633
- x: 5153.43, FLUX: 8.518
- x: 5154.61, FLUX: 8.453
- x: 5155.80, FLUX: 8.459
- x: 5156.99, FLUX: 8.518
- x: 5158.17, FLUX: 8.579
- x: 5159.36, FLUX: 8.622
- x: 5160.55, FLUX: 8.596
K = 2.1 angstrom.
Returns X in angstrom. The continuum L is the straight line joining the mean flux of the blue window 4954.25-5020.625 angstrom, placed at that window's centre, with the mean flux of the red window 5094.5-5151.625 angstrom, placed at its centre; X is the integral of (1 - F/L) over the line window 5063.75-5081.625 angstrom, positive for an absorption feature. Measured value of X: 4.7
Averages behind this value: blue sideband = 7.19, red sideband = 8.22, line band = 5.78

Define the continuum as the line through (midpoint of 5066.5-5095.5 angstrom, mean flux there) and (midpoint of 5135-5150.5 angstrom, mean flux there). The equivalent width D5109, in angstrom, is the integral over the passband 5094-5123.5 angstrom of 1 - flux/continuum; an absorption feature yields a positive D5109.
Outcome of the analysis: -1.5 angstrom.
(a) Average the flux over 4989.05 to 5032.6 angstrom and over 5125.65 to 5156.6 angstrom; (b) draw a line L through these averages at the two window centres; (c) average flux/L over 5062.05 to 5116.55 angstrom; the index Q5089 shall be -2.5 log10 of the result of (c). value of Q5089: 0.11 mag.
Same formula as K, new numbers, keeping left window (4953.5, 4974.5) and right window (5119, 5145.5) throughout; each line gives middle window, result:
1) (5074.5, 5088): 2.5 angstrom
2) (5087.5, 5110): -0.7 angstrom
